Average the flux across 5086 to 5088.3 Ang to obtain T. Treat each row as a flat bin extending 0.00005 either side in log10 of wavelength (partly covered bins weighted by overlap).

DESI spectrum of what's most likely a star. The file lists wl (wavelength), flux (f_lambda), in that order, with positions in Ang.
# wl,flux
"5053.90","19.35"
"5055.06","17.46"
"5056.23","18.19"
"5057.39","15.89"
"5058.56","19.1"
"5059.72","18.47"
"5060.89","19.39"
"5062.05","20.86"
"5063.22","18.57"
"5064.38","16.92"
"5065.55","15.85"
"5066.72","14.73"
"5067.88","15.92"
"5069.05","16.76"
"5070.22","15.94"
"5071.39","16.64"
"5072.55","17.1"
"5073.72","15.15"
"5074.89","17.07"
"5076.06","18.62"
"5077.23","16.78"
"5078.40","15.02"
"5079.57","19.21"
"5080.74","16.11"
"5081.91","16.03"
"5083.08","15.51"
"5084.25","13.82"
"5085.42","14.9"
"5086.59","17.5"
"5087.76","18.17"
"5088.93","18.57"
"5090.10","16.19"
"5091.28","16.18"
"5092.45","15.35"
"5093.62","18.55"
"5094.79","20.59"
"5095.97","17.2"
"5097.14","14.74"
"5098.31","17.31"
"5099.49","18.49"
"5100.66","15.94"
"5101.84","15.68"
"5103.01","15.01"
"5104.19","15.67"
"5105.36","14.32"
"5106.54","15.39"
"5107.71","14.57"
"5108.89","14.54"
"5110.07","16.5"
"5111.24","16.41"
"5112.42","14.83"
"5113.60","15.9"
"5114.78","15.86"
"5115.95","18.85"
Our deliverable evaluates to 17.8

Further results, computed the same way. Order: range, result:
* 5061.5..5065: 18.7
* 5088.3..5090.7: 17.4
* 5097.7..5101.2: 17.3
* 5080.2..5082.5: 16.1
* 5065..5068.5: 15.5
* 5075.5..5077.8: 17.7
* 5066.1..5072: 16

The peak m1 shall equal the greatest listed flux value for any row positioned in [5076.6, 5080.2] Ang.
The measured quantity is 19.21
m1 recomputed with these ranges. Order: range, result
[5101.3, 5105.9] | 15.68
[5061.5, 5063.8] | 20.86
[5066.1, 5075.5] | 17.1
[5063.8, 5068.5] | 16.92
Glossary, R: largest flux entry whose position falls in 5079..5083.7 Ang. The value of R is 19.21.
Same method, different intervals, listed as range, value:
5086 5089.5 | 18.57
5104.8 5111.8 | 16.5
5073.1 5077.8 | 18.62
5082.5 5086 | 15.51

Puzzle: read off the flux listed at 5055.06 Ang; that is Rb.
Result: 17.46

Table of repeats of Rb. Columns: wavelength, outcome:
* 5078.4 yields 15.02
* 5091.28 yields 16.18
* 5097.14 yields 14.74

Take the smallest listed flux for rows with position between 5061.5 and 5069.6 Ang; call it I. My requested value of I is 14.73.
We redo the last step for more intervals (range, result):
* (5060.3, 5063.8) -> 18.57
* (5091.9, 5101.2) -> 14.74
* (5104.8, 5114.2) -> 14.32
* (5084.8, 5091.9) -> 14.9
